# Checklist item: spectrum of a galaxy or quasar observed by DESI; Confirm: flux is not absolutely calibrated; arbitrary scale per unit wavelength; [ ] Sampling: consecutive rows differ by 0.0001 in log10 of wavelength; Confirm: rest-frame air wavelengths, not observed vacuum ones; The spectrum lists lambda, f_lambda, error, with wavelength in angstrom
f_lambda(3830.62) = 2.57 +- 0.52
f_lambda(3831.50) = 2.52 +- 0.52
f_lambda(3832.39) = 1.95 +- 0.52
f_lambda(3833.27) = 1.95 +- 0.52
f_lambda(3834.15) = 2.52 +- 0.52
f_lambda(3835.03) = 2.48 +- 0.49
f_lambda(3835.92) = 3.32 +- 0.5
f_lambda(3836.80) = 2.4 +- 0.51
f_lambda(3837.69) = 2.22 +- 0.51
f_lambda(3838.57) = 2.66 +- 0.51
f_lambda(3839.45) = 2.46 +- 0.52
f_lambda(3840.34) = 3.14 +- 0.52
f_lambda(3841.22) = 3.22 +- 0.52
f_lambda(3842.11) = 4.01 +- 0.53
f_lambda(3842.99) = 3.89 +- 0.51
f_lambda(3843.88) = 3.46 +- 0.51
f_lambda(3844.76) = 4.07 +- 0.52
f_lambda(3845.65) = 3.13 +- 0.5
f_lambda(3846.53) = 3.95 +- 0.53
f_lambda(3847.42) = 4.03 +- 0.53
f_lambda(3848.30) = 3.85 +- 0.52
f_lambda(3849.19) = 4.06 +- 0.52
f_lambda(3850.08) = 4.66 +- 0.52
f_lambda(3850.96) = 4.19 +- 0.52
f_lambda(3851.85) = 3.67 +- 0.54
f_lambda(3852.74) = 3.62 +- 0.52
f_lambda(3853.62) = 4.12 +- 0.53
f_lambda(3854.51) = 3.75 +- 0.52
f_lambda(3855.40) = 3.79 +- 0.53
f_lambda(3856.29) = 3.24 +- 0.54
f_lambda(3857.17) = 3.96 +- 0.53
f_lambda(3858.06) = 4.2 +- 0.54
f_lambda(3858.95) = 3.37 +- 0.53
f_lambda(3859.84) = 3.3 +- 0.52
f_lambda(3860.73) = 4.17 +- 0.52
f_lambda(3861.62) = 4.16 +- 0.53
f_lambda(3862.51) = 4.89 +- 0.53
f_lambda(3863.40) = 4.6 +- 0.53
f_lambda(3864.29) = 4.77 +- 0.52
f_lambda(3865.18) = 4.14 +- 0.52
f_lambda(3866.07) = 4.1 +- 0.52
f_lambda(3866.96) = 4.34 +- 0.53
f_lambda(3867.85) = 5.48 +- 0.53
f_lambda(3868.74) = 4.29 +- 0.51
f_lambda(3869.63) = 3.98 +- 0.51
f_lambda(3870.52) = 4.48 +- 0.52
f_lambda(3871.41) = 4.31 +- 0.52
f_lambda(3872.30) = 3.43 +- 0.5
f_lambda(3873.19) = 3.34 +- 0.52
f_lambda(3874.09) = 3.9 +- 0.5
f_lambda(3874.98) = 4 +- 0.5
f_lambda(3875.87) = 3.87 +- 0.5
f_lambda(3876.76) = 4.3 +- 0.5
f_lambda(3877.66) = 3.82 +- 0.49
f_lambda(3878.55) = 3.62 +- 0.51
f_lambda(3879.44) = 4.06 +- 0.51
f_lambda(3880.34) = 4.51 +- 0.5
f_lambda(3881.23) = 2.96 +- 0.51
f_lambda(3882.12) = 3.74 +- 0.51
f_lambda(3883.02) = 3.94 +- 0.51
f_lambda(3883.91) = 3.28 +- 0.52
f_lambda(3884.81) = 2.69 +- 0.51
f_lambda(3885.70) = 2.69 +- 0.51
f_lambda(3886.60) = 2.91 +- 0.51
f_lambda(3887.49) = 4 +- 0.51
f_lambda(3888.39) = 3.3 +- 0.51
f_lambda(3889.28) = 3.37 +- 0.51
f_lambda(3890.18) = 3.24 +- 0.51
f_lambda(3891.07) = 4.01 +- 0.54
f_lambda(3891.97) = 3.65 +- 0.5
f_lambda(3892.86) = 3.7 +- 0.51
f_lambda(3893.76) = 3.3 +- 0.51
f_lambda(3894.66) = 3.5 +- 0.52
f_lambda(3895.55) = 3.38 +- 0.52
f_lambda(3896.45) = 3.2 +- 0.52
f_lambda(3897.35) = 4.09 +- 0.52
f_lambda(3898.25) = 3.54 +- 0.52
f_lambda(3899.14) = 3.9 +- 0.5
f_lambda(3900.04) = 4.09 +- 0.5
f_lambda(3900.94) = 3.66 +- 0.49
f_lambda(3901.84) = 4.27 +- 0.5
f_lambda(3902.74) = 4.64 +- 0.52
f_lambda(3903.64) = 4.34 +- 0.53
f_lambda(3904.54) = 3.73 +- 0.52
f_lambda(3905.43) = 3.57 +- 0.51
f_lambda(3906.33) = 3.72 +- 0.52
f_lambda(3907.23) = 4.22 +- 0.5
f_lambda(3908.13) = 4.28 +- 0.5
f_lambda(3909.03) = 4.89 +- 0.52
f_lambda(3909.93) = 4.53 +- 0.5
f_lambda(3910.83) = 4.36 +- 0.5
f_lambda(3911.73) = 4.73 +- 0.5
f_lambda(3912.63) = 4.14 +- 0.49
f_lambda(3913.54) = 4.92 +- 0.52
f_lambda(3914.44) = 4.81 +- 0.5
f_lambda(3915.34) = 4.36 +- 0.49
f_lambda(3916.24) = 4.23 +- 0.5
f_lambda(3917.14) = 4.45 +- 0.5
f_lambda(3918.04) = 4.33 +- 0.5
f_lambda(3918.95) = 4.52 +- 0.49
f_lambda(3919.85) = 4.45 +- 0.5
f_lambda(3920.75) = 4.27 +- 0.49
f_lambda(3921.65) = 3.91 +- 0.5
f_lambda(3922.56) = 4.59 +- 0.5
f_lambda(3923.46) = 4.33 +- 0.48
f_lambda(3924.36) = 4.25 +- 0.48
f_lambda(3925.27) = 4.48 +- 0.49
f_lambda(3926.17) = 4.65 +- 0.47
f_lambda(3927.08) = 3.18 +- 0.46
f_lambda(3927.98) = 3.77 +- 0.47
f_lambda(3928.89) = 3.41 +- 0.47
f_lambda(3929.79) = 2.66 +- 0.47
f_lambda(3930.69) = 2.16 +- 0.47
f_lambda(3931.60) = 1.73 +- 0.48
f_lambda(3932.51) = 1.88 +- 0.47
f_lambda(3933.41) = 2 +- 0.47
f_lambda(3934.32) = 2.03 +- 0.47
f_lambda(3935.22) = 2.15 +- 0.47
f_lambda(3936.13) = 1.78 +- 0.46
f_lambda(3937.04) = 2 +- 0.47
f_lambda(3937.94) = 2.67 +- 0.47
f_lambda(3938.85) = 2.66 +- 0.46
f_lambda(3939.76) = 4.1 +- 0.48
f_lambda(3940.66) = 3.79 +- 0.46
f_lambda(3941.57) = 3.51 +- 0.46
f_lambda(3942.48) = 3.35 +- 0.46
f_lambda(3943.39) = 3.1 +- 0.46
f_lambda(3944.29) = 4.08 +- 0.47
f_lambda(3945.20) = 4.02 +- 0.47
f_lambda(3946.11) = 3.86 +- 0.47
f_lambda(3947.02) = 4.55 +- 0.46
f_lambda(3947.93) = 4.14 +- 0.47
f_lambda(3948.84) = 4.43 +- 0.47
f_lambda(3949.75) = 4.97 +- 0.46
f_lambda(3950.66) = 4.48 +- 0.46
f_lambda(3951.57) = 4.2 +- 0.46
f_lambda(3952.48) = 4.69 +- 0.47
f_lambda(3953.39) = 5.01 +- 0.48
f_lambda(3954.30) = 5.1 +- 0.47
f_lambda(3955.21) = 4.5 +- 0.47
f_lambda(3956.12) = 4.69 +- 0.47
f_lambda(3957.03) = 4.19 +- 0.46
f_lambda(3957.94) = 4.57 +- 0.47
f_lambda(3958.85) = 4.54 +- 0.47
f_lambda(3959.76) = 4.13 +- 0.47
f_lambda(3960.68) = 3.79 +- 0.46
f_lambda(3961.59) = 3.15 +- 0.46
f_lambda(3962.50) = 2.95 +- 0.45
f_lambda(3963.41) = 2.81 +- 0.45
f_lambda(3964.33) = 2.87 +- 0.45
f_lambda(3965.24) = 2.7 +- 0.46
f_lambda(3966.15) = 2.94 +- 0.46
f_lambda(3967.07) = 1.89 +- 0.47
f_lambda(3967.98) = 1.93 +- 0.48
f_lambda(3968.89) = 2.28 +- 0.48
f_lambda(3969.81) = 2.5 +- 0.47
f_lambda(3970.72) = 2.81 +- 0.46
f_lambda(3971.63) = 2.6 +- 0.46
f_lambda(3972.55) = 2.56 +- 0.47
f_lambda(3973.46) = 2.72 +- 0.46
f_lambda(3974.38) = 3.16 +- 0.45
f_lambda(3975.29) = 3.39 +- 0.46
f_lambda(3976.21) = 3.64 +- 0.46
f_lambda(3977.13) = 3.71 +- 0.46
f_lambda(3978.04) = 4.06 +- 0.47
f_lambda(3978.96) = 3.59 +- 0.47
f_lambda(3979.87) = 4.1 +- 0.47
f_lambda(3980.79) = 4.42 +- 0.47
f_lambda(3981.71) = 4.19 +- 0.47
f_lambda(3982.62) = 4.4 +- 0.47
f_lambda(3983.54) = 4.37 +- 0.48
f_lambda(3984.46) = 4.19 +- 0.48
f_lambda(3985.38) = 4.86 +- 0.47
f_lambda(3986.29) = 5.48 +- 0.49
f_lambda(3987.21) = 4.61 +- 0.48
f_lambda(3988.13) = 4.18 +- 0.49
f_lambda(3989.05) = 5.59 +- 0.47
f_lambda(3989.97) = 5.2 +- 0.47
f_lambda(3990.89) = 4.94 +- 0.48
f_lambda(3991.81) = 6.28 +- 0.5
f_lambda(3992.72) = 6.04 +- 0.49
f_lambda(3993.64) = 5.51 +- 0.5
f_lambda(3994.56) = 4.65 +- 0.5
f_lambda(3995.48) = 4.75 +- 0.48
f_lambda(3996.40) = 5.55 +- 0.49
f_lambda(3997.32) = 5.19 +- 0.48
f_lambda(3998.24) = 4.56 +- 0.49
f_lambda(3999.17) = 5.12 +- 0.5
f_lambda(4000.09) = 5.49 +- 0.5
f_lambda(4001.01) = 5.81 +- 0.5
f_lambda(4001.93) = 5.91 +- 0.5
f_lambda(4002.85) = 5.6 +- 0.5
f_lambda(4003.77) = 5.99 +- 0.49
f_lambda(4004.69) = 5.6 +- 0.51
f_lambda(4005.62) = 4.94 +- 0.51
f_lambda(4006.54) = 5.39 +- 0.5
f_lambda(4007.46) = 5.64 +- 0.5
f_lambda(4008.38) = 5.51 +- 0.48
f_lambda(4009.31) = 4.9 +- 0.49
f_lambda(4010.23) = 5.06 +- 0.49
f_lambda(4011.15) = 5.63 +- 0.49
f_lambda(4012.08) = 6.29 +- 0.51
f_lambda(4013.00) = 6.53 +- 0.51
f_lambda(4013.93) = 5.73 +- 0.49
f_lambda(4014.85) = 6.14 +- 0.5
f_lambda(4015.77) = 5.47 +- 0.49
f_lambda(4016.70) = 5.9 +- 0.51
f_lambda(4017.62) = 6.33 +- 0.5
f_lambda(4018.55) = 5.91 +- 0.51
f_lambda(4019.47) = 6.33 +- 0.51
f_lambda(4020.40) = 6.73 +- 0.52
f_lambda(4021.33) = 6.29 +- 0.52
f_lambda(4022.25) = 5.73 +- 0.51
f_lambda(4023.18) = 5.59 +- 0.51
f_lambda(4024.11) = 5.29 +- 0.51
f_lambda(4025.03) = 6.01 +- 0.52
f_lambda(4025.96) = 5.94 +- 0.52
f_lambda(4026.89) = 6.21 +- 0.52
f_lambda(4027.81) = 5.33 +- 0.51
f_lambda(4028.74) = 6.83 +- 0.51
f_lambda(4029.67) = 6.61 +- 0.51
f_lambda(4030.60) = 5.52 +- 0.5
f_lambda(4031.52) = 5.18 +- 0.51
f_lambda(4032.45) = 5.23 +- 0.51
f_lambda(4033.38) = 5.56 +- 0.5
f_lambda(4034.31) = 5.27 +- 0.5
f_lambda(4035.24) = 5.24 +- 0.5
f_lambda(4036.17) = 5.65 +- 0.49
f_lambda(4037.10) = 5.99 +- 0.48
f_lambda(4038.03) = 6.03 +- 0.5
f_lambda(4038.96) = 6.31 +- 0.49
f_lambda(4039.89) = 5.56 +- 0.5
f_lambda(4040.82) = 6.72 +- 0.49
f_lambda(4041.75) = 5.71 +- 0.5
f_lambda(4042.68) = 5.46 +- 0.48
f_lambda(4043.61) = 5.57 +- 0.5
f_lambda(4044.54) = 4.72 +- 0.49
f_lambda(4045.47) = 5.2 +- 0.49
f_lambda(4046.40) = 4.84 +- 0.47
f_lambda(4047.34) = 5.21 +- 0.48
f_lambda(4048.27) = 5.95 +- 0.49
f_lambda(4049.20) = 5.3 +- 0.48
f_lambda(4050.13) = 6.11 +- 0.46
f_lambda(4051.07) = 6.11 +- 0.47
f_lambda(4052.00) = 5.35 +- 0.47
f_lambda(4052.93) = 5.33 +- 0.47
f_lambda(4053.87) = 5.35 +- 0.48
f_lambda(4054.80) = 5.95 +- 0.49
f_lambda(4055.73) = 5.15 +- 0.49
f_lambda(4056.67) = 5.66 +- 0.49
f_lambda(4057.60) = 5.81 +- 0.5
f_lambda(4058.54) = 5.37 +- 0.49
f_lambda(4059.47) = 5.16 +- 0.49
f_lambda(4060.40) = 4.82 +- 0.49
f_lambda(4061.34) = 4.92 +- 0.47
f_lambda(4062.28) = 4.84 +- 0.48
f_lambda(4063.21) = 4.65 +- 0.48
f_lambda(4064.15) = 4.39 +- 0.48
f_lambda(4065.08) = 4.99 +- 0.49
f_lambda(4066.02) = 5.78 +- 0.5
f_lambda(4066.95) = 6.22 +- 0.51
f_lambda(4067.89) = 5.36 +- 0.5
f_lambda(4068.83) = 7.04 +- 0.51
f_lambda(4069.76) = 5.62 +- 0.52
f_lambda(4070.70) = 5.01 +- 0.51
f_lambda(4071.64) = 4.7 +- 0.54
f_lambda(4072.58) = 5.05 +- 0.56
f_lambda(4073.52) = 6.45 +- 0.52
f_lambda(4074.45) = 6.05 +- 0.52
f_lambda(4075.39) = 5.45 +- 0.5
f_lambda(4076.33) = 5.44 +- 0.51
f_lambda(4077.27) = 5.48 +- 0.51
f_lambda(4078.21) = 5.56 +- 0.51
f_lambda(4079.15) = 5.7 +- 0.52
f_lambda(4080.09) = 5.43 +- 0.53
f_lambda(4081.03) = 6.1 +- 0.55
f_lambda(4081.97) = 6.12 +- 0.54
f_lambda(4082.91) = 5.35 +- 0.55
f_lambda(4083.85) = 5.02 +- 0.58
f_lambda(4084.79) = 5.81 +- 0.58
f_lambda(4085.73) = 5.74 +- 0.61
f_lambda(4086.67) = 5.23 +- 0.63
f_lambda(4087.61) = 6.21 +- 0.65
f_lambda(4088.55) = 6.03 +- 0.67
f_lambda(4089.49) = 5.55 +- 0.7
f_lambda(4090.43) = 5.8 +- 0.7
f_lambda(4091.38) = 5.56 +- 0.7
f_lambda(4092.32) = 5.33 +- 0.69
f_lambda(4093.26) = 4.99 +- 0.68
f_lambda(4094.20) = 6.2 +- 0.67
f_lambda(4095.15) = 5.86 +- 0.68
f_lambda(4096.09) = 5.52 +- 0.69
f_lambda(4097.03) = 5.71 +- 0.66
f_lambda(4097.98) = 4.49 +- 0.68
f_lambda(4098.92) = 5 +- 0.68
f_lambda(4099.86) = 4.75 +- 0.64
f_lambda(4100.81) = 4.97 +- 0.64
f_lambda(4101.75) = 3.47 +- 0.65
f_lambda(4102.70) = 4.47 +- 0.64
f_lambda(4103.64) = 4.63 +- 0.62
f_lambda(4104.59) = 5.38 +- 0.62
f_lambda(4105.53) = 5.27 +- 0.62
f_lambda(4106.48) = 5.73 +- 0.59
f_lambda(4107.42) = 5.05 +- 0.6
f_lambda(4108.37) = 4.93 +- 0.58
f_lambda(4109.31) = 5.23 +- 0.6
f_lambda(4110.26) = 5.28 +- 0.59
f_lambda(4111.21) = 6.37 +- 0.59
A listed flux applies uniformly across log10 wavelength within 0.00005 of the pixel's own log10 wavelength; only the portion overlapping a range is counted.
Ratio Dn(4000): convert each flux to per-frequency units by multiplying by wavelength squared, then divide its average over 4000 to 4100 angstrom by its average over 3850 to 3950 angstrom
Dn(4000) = 1.6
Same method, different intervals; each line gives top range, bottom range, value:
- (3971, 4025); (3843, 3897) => 1.41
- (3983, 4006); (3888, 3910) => 1.43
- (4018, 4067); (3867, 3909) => 1.59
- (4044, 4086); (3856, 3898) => 1.57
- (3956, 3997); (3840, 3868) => 1.06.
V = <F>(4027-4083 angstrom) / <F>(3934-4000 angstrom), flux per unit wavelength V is 1.4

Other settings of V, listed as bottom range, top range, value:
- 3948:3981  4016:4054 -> 1.59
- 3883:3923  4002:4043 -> 1.47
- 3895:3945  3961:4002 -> 1.10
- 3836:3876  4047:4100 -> 1.43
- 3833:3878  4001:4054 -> 1.52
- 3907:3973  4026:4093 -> 1.52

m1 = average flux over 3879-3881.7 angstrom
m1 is 3.84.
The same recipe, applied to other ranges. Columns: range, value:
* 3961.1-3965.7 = 2.91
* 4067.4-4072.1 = 5.54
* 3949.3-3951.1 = 4.73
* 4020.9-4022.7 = 6.03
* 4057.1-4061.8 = 5.22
